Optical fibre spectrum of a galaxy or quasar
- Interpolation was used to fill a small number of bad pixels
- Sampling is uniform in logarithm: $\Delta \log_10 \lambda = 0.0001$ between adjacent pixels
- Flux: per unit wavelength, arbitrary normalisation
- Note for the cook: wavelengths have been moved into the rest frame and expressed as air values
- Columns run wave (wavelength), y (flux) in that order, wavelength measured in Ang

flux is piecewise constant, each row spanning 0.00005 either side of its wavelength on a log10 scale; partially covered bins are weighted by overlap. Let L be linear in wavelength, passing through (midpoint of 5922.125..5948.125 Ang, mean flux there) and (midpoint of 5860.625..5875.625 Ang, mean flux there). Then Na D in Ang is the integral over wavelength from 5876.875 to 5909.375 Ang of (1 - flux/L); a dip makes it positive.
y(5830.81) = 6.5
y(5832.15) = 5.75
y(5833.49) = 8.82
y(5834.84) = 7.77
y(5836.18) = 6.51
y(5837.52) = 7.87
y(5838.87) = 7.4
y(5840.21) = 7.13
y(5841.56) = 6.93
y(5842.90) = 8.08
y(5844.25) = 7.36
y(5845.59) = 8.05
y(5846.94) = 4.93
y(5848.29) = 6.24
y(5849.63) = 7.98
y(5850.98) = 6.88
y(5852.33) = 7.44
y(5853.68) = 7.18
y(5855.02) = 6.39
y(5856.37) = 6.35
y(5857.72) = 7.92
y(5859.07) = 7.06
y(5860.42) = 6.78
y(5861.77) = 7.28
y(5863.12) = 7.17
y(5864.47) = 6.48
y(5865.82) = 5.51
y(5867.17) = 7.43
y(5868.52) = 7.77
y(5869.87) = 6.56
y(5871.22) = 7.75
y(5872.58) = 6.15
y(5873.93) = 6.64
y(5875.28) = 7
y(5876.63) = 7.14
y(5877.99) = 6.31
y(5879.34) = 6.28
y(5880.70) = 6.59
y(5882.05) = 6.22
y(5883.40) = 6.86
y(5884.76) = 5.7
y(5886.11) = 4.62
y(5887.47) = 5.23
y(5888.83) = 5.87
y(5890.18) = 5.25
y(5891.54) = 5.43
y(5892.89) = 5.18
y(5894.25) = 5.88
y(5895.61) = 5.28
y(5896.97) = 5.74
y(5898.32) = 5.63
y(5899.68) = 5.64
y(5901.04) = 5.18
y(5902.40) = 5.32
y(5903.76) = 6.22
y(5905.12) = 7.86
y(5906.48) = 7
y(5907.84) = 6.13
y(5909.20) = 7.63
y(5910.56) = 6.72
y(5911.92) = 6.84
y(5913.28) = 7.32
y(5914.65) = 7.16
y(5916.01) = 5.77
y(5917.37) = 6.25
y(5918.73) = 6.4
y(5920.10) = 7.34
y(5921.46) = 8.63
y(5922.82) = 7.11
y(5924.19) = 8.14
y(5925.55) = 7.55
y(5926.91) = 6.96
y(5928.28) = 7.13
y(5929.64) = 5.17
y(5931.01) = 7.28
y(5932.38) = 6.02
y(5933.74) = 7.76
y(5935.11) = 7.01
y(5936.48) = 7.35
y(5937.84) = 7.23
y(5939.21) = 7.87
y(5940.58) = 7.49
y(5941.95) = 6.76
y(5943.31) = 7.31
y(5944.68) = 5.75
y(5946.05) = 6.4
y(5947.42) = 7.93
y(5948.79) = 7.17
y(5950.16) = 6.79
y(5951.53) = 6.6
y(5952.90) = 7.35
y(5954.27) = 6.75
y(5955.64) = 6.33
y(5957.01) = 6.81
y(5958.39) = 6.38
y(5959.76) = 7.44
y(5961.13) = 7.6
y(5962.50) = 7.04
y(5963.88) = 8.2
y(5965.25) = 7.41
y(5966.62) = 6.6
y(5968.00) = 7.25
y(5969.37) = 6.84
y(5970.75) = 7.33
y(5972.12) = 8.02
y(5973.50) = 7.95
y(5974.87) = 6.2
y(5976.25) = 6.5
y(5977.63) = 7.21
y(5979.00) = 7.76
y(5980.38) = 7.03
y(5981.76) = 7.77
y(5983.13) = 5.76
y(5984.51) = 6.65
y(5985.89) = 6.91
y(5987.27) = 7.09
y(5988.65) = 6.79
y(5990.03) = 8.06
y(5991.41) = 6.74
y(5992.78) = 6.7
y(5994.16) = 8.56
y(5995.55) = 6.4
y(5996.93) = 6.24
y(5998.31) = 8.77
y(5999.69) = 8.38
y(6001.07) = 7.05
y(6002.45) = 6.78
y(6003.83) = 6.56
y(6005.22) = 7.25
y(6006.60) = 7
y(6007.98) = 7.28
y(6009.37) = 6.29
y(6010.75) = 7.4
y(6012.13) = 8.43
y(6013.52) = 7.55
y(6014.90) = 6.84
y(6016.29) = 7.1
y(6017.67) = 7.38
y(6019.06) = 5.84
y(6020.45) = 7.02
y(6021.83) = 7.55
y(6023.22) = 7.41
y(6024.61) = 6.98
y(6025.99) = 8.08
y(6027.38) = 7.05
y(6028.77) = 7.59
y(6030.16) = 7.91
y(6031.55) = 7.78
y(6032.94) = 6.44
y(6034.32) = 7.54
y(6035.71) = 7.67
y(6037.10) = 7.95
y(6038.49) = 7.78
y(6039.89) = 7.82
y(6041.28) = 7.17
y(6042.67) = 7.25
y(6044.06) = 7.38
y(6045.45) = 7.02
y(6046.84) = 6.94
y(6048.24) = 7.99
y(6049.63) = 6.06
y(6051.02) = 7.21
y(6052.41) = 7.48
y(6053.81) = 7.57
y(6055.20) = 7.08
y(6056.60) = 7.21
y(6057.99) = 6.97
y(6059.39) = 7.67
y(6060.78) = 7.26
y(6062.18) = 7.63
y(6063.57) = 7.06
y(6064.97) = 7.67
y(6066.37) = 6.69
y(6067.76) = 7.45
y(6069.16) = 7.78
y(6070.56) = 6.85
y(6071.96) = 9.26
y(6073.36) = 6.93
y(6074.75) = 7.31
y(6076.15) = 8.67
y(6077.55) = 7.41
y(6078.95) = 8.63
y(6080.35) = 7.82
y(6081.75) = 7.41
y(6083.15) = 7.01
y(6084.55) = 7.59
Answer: 4.7 Ang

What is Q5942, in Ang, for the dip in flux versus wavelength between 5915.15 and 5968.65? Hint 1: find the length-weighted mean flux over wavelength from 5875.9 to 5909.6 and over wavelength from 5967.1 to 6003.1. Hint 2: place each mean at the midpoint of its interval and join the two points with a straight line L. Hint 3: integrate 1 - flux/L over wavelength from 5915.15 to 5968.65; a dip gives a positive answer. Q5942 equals -3.3 Ang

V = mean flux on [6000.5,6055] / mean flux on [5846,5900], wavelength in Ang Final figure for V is 1.13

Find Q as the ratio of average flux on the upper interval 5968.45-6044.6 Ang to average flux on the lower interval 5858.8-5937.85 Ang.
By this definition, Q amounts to 1.1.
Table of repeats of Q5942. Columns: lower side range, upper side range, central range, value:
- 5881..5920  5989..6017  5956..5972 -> -0.8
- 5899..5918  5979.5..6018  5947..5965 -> -0.6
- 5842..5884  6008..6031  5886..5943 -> 3.8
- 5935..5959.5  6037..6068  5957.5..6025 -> -0.6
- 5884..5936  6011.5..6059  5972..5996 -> -0.5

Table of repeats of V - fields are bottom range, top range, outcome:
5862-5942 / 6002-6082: 1.12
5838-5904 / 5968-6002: 1.11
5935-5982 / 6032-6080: 1.04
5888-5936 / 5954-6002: 1.10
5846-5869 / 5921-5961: 1.03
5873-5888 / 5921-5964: 1.13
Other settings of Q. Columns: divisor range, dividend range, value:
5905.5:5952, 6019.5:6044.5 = 1.06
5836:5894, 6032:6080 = 1.12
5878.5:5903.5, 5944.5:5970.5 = 1.24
